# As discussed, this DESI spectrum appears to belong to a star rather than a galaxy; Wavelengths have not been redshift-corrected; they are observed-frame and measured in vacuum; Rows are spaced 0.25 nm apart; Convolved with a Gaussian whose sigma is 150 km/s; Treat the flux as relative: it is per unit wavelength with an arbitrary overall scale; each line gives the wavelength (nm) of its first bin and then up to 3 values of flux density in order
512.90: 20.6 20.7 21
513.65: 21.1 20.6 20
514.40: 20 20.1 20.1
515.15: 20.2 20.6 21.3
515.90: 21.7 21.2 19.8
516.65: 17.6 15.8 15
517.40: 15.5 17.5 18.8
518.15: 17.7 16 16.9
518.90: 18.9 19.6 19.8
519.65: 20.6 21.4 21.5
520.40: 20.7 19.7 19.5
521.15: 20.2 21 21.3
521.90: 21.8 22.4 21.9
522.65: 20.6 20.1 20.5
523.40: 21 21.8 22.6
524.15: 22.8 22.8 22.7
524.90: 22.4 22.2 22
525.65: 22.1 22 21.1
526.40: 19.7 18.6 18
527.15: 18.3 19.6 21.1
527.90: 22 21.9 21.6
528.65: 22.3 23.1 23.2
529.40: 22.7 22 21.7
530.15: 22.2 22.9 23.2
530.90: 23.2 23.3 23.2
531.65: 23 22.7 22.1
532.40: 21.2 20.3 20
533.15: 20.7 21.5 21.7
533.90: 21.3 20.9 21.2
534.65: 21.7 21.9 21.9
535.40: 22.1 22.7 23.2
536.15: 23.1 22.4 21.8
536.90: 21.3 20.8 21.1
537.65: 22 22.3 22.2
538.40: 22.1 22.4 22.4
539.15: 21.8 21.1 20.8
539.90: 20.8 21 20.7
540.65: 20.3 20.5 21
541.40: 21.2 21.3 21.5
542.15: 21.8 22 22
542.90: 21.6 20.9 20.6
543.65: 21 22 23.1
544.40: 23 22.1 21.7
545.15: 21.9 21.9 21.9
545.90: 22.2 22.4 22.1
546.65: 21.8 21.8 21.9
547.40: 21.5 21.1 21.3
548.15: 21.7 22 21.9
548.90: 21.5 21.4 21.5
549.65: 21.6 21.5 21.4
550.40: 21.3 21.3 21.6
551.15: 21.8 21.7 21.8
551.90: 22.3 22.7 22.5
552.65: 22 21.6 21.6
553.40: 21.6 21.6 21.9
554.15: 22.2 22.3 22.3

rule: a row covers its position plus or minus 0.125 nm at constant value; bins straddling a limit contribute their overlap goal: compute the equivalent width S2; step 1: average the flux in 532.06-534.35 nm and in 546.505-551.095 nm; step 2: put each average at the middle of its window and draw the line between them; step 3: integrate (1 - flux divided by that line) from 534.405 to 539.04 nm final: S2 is -0.192 nm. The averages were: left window 21.1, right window 21.6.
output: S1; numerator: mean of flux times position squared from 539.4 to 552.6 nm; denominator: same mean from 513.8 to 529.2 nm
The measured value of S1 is 1.16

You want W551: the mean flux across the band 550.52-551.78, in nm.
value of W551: 21.6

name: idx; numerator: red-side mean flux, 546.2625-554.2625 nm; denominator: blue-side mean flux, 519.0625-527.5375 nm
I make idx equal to 1.04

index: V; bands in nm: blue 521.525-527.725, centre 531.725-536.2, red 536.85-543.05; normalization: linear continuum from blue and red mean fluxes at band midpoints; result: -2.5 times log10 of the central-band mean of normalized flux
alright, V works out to -0.017 mag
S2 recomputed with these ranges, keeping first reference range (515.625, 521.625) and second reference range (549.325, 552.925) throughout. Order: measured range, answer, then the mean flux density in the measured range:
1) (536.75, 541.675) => -0.14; 21.4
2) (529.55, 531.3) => -0.23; 22.7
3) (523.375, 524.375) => -0.14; 22.2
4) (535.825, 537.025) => -0.10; 22.3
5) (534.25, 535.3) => -0.06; 21.7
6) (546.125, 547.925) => -0.02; 21.7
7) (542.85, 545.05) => -0.06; 21.8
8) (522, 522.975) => -0.10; 21.3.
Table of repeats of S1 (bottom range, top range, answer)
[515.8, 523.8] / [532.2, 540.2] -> 1.17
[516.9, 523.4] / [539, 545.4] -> 1.19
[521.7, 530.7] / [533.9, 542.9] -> 1.05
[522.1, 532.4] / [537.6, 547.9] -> 1.05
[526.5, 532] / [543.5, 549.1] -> 1.07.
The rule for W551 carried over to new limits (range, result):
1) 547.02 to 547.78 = 21.5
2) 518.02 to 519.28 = 17.8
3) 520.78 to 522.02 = 20.8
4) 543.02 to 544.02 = 21.1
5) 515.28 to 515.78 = 21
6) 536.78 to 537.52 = 21.1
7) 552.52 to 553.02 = 21.8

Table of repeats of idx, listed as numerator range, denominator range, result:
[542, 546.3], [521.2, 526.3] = 1.01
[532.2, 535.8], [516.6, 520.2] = 1.18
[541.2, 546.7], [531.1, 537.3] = 1.00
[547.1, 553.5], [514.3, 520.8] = 1.13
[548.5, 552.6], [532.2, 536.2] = 1.01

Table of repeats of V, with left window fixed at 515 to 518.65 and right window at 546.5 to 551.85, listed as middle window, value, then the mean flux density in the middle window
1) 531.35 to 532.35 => -0.138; 22.6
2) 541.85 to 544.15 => -0.029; 21.6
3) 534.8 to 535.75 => -0.097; 22.1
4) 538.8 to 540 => -0.038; 21.4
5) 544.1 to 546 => -0.050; 22.2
